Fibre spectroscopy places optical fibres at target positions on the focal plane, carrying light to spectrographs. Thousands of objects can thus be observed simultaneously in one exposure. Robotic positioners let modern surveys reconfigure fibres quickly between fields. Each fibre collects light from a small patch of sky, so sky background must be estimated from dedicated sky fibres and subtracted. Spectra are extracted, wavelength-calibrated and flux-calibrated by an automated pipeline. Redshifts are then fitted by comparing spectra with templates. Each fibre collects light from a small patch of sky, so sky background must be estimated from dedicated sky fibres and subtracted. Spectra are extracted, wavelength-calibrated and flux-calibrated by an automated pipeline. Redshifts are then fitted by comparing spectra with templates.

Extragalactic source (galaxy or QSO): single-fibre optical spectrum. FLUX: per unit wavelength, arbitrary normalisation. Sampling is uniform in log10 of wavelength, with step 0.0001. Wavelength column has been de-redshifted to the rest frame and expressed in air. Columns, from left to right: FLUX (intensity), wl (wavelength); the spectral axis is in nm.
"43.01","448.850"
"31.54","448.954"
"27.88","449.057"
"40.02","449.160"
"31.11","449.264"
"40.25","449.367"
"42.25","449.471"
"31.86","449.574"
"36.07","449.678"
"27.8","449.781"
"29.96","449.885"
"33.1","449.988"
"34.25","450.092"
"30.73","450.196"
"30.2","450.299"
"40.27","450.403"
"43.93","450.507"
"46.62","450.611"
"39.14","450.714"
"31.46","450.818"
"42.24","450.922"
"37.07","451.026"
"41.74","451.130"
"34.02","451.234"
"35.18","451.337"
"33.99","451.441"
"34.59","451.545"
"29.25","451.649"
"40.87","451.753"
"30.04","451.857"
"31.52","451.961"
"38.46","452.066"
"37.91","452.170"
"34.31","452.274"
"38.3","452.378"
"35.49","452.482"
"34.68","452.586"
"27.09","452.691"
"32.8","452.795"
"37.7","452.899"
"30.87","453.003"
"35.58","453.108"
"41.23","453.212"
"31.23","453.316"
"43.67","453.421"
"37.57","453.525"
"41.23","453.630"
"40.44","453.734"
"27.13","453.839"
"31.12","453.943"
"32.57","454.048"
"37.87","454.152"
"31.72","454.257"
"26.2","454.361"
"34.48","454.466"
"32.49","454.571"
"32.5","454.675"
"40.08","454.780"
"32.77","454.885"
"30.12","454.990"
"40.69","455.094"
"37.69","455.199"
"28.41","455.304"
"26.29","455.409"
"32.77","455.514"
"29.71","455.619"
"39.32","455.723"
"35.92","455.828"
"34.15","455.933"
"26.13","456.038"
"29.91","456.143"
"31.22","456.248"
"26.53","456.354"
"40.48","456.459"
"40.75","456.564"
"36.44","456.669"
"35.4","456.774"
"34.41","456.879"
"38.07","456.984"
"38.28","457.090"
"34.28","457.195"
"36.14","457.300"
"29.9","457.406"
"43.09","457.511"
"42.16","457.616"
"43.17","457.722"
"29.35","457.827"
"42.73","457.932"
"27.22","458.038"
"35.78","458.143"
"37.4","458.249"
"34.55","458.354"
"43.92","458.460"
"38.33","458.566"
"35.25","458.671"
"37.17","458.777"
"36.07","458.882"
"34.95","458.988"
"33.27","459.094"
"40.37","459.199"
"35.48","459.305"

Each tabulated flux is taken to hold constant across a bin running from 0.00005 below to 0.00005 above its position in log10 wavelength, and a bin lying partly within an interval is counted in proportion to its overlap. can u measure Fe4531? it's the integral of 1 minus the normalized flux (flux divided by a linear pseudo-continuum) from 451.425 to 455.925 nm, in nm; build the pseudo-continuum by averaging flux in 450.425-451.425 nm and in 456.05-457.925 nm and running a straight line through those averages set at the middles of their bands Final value 0.37 nm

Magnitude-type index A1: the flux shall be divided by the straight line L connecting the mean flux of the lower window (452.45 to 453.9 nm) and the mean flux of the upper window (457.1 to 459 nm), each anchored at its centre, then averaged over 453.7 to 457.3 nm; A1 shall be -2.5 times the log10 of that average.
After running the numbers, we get 0.07 mag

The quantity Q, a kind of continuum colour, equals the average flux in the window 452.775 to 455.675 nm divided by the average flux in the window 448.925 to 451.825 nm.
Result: 0.96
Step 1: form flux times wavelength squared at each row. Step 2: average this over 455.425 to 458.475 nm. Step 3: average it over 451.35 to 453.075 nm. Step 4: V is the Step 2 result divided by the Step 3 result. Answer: 1.1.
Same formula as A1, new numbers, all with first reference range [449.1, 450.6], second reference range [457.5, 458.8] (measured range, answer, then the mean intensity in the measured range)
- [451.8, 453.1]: 0.06 mag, 34.2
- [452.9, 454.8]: 0.05 mag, 34.9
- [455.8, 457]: 0.10 mag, 34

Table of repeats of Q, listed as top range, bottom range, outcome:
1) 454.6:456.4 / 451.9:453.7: 0.91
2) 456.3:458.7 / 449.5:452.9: 1.04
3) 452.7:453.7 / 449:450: 1.07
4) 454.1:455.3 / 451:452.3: 0.96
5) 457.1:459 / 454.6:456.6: 1.10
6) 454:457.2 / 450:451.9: 0.93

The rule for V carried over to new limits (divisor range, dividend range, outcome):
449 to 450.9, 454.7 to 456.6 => 0.97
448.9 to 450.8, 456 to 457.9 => 1.04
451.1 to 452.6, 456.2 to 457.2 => 1.03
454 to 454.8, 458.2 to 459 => 1.14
